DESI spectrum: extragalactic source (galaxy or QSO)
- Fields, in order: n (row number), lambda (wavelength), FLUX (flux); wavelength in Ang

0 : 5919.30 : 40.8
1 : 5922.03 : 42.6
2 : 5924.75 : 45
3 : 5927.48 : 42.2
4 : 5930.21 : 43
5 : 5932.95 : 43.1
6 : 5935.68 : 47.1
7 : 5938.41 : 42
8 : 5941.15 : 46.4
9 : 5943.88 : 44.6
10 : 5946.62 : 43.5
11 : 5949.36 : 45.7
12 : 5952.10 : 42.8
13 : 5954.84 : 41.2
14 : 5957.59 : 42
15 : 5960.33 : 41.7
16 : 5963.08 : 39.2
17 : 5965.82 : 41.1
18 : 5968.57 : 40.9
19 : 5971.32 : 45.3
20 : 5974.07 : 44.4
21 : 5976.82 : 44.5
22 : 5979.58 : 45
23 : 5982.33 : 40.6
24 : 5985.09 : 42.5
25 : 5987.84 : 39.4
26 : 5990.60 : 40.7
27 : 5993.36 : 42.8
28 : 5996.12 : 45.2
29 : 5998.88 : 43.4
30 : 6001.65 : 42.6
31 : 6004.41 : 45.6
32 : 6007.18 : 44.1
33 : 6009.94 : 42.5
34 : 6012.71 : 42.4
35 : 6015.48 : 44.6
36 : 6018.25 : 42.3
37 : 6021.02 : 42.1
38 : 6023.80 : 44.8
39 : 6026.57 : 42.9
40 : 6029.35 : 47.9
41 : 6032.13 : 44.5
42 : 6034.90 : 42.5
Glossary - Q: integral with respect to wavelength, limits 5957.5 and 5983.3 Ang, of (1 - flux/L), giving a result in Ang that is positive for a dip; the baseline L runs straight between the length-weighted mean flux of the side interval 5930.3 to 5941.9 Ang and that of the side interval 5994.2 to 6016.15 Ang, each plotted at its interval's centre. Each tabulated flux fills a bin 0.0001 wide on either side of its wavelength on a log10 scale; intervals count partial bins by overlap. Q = 0.9 Ang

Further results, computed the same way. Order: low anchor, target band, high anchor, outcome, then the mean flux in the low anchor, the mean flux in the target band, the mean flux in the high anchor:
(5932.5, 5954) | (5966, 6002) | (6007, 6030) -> 0.9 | 44.4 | 42.8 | 43.6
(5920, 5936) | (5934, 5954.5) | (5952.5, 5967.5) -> -1.0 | 43.5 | 44.4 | 41.1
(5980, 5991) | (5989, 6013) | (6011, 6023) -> -0.7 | 41.2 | 43.3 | 42.9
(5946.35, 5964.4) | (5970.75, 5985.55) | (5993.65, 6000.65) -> -0.2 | 42.2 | 43.7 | 43.9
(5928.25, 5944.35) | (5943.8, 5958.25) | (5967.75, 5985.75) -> 0.2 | 44.3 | 43.2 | 43.4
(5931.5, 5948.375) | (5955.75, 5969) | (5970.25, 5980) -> 1.1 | 44.5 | 41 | 44.7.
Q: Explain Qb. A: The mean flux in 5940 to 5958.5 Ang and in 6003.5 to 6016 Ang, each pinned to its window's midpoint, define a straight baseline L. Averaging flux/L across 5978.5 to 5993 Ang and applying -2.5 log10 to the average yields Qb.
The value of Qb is 0.05 mag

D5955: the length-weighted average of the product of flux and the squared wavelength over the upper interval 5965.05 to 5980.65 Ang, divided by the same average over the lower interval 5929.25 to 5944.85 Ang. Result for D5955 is 1.0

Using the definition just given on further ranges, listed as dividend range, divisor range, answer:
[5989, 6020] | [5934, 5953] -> 0.99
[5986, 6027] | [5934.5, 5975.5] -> 1.01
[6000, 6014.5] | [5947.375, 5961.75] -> 1.04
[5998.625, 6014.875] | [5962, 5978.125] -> 1.03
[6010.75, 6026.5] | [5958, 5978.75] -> 1.03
